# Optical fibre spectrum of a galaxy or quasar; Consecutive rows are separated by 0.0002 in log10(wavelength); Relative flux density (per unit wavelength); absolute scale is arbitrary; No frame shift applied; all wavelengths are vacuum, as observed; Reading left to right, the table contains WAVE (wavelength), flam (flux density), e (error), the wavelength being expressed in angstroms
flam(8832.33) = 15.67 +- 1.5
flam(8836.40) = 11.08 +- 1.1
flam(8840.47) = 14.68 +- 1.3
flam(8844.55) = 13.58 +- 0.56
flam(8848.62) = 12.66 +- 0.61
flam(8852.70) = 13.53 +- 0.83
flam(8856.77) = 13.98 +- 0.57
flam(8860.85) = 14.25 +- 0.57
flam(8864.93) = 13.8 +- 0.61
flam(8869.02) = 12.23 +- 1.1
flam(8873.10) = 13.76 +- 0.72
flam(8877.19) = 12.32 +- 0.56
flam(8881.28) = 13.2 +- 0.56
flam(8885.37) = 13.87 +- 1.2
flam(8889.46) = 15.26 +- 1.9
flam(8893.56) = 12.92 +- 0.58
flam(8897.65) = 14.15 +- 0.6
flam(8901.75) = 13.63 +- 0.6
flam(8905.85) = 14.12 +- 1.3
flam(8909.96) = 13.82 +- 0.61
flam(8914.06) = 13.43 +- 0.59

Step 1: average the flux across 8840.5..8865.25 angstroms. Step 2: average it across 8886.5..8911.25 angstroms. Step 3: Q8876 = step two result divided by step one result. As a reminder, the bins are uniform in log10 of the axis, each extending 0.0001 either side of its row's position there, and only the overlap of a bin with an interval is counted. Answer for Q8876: 1.02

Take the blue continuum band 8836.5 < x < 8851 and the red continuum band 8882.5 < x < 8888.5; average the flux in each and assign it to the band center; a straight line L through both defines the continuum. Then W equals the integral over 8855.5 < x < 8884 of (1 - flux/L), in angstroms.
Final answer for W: 0.81 angstroms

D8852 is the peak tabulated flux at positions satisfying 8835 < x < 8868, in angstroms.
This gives 14.68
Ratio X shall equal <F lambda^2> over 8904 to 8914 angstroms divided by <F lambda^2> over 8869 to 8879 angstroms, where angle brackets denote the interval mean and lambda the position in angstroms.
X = 1.1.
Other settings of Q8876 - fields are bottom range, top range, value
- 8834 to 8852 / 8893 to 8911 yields 1.05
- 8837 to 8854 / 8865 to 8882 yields 0.97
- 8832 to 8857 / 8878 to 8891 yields 1.04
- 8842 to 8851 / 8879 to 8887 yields 1.02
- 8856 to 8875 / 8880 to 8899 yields 1.02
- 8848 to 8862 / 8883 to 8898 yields 1.03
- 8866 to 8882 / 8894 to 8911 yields 1.07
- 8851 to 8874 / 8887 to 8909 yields 1.03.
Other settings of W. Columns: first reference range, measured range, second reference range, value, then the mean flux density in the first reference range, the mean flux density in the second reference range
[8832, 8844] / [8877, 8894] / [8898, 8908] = 0.1 angstroms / 13.5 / 13.9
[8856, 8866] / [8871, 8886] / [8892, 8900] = 0.6 angstroms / 14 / 13.6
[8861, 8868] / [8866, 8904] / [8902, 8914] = 0.7 angstroms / 13.7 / 13.8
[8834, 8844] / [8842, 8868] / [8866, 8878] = -1.2 angstroms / 13.1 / 12.9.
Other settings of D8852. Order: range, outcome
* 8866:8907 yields 15.26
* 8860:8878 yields 14.25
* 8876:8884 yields 13.2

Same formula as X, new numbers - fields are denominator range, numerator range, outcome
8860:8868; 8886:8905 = 1.02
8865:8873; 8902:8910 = 1.08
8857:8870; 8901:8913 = 1.03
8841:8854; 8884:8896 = 1.06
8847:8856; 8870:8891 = 1.03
